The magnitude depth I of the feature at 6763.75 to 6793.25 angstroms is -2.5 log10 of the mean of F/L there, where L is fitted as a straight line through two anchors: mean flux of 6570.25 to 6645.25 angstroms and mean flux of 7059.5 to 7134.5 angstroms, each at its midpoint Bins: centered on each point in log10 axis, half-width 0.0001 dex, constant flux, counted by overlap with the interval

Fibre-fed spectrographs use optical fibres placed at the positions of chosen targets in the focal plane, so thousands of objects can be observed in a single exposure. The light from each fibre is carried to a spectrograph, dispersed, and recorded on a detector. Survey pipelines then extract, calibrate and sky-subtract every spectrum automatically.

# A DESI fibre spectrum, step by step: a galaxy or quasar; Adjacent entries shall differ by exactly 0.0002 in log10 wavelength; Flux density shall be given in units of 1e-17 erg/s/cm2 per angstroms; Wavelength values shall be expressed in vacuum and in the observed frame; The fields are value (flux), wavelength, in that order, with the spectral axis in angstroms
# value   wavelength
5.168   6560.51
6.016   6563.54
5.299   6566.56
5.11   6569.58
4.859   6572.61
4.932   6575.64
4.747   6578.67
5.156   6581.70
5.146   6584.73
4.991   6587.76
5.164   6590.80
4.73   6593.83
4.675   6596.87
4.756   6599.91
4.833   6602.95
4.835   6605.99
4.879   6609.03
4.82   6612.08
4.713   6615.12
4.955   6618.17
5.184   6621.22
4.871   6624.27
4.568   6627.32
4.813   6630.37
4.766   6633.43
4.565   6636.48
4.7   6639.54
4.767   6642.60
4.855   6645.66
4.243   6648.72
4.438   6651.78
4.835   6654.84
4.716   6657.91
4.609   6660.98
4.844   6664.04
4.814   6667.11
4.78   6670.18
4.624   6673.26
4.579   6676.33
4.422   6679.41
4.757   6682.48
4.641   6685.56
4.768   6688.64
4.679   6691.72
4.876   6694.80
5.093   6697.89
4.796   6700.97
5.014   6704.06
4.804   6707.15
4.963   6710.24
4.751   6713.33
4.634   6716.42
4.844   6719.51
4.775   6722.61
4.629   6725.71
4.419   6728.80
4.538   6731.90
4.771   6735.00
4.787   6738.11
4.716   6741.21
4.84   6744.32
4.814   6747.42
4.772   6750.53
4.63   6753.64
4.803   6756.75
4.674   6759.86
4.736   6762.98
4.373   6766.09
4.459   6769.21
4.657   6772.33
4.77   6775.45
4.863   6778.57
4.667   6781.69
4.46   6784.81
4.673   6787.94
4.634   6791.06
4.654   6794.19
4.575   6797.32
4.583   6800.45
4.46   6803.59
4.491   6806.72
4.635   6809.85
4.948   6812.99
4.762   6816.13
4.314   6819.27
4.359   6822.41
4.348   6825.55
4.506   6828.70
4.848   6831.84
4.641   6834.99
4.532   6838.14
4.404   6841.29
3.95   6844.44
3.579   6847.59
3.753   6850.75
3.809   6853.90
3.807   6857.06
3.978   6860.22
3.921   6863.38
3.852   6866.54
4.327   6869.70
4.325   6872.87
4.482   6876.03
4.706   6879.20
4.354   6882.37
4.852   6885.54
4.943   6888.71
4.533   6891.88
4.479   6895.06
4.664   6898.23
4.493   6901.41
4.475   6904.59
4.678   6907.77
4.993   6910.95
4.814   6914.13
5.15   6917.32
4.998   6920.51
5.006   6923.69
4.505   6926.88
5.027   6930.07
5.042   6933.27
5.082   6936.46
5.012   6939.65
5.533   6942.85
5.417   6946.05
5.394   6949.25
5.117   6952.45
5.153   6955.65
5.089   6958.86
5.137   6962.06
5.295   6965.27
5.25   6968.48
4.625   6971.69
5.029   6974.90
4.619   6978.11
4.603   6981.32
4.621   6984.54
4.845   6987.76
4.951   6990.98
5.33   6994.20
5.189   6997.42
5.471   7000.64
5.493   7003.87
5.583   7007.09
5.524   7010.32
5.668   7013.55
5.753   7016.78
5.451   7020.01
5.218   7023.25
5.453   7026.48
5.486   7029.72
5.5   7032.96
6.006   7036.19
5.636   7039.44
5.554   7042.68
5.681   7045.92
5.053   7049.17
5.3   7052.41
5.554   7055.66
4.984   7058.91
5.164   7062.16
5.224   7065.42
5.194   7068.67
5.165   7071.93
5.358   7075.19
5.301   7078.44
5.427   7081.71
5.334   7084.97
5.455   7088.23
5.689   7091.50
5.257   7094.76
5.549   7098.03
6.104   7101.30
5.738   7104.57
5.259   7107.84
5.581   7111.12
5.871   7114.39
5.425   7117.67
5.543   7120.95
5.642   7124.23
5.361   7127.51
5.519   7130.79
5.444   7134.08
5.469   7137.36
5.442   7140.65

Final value 0.10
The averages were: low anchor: 4.85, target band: 4.62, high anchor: 5.45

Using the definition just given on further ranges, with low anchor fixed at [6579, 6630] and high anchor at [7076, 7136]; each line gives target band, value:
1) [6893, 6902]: 0.16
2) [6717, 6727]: 0.07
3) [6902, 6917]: 0.11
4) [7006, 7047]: -0.03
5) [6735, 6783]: 0.08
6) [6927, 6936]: 0.07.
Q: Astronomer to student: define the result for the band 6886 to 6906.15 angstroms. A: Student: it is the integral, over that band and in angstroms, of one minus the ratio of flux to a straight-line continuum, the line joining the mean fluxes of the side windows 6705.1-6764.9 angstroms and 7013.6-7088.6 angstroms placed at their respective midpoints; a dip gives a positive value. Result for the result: 1.8 angstroms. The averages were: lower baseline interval 4.73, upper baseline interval 5.41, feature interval 4.61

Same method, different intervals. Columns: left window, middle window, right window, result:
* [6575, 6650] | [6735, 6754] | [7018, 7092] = 0.87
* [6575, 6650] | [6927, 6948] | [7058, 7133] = 0.41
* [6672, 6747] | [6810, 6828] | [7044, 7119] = 1.42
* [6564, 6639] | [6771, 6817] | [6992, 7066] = 4.41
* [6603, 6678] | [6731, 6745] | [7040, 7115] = 0.46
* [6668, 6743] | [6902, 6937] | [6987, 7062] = 2.20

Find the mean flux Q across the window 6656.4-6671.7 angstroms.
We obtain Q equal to 4.75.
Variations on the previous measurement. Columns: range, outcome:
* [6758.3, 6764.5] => 4.7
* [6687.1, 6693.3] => 4.73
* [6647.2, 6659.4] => 4.56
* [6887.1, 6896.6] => 4.65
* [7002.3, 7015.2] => 5.57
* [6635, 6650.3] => 4.63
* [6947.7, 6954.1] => 5.26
